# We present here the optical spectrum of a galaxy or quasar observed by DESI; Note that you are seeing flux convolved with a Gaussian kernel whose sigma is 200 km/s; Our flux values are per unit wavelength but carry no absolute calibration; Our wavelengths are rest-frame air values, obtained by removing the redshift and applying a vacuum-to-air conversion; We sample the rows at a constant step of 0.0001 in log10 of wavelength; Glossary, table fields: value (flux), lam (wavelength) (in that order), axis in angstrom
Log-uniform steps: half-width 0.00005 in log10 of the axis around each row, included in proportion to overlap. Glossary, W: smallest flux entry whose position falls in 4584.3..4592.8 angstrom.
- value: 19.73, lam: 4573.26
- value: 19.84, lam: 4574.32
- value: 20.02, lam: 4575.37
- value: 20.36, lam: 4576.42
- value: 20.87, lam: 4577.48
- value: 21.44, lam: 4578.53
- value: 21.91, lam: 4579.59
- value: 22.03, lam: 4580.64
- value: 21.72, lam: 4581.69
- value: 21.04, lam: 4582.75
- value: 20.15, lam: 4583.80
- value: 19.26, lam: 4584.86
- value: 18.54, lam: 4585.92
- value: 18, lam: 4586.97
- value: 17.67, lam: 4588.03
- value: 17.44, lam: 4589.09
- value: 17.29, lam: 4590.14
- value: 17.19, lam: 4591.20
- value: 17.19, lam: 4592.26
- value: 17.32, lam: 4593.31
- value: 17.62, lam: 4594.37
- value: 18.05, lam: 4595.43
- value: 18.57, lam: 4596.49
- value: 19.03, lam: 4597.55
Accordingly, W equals 17.19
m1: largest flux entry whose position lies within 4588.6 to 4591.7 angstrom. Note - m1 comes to 17.44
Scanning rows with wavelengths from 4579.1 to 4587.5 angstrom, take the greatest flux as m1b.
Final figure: 22.03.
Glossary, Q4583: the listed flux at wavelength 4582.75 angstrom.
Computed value 21.04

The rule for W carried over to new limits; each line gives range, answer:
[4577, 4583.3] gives 20.87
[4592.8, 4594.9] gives 17.32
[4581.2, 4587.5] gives 18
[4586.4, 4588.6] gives 17.67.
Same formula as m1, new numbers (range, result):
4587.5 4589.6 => 17.67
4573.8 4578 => 20.87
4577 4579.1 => 21.44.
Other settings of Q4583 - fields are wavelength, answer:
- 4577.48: 20.87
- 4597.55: 19.03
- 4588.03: 17.67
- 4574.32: 19.84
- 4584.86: 19.26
